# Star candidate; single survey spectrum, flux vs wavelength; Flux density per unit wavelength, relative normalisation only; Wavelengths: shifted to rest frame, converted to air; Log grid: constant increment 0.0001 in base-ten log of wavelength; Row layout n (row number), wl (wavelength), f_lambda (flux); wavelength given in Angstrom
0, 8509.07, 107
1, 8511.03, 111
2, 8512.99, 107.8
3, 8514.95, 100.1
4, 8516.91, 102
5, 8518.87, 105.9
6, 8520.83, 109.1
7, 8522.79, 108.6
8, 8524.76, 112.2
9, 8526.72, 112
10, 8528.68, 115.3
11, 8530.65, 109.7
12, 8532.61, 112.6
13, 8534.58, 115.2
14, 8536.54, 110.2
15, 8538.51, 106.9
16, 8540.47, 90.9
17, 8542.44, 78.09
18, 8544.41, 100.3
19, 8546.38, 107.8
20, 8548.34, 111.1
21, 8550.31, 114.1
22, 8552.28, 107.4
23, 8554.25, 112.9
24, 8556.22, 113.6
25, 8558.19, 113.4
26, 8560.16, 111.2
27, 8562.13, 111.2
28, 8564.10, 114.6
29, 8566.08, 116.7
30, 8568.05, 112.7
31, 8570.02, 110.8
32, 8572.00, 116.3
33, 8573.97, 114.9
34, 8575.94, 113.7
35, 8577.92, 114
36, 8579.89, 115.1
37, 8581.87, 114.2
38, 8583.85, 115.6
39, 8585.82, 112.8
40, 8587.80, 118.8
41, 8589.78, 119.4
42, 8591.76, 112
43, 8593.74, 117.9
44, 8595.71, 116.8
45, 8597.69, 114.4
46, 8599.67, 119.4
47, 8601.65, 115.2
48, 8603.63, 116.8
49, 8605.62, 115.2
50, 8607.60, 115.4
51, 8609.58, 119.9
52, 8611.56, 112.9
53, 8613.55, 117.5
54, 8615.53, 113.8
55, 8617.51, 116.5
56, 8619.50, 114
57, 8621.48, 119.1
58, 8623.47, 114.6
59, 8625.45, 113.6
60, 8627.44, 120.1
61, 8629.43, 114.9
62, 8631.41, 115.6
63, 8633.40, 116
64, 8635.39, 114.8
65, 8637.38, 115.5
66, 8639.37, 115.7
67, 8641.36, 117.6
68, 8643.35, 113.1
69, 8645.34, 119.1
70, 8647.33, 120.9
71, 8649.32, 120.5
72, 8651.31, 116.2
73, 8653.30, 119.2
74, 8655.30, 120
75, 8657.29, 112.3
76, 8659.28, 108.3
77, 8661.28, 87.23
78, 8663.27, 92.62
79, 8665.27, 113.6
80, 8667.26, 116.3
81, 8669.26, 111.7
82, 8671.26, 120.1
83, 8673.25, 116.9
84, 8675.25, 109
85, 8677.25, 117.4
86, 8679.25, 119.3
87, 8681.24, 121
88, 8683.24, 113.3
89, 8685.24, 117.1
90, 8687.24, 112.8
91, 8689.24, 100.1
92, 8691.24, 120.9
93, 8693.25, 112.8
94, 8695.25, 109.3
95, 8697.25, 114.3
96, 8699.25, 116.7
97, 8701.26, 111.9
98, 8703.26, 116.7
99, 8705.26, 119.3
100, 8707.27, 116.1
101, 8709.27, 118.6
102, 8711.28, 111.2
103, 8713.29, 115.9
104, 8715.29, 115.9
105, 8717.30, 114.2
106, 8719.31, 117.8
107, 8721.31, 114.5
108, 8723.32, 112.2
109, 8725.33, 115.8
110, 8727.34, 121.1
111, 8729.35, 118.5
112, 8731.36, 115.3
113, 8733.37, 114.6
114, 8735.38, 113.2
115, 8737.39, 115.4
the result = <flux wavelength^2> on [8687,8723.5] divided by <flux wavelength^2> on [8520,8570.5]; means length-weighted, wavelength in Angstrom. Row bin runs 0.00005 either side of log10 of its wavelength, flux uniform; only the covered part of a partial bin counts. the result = 1.1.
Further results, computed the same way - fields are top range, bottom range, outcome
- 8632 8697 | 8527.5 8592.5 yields 1.05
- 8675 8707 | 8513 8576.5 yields 1.09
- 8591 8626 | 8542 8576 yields 1.06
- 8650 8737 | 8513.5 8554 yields 1.11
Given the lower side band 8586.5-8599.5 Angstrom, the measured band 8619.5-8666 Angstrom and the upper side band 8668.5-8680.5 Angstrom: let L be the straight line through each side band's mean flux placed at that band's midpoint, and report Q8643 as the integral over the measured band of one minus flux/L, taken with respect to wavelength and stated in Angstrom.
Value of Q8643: 0.9 Angstrom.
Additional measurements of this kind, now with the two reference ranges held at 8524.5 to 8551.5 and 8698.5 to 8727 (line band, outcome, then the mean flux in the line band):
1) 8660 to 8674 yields 0.6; 108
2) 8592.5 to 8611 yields -1.1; 117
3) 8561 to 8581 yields -1.0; 114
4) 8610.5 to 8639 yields -1.2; 116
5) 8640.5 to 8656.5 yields -0.8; 118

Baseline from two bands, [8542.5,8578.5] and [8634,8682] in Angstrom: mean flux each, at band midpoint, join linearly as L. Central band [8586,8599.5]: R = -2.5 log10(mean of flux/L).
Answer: -0.04 mag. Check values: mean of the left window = 111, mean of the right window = 114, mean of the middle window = 116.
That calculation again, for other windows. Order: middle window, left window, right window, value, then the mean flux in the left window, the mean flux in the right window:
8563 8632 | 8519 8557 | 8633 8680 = -0.05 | 108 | 114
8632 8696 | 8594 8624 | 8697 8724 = 0.02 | 116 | 115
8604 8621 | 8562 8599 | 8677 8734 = -0.01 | 115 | 115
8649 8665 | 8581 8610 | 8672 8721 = 0.06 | 116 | 115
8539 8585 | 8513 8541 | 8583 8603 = 0.02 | 108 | 116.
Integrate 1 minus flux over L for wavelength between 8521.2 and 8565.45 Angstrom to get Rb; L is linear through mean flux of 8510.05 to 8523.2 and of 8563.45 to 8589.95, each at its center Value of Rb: 0.6 Angstrom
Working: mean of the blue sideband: 106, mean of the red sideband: 115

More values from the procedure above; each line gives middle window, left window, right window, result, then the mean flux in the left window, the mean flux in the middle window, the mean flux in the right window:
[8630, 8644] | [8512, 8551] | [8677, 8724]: -0.5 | 106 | 116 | 115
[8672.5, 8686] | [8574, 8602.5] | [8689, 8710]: -0.2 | 116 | 116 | 115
